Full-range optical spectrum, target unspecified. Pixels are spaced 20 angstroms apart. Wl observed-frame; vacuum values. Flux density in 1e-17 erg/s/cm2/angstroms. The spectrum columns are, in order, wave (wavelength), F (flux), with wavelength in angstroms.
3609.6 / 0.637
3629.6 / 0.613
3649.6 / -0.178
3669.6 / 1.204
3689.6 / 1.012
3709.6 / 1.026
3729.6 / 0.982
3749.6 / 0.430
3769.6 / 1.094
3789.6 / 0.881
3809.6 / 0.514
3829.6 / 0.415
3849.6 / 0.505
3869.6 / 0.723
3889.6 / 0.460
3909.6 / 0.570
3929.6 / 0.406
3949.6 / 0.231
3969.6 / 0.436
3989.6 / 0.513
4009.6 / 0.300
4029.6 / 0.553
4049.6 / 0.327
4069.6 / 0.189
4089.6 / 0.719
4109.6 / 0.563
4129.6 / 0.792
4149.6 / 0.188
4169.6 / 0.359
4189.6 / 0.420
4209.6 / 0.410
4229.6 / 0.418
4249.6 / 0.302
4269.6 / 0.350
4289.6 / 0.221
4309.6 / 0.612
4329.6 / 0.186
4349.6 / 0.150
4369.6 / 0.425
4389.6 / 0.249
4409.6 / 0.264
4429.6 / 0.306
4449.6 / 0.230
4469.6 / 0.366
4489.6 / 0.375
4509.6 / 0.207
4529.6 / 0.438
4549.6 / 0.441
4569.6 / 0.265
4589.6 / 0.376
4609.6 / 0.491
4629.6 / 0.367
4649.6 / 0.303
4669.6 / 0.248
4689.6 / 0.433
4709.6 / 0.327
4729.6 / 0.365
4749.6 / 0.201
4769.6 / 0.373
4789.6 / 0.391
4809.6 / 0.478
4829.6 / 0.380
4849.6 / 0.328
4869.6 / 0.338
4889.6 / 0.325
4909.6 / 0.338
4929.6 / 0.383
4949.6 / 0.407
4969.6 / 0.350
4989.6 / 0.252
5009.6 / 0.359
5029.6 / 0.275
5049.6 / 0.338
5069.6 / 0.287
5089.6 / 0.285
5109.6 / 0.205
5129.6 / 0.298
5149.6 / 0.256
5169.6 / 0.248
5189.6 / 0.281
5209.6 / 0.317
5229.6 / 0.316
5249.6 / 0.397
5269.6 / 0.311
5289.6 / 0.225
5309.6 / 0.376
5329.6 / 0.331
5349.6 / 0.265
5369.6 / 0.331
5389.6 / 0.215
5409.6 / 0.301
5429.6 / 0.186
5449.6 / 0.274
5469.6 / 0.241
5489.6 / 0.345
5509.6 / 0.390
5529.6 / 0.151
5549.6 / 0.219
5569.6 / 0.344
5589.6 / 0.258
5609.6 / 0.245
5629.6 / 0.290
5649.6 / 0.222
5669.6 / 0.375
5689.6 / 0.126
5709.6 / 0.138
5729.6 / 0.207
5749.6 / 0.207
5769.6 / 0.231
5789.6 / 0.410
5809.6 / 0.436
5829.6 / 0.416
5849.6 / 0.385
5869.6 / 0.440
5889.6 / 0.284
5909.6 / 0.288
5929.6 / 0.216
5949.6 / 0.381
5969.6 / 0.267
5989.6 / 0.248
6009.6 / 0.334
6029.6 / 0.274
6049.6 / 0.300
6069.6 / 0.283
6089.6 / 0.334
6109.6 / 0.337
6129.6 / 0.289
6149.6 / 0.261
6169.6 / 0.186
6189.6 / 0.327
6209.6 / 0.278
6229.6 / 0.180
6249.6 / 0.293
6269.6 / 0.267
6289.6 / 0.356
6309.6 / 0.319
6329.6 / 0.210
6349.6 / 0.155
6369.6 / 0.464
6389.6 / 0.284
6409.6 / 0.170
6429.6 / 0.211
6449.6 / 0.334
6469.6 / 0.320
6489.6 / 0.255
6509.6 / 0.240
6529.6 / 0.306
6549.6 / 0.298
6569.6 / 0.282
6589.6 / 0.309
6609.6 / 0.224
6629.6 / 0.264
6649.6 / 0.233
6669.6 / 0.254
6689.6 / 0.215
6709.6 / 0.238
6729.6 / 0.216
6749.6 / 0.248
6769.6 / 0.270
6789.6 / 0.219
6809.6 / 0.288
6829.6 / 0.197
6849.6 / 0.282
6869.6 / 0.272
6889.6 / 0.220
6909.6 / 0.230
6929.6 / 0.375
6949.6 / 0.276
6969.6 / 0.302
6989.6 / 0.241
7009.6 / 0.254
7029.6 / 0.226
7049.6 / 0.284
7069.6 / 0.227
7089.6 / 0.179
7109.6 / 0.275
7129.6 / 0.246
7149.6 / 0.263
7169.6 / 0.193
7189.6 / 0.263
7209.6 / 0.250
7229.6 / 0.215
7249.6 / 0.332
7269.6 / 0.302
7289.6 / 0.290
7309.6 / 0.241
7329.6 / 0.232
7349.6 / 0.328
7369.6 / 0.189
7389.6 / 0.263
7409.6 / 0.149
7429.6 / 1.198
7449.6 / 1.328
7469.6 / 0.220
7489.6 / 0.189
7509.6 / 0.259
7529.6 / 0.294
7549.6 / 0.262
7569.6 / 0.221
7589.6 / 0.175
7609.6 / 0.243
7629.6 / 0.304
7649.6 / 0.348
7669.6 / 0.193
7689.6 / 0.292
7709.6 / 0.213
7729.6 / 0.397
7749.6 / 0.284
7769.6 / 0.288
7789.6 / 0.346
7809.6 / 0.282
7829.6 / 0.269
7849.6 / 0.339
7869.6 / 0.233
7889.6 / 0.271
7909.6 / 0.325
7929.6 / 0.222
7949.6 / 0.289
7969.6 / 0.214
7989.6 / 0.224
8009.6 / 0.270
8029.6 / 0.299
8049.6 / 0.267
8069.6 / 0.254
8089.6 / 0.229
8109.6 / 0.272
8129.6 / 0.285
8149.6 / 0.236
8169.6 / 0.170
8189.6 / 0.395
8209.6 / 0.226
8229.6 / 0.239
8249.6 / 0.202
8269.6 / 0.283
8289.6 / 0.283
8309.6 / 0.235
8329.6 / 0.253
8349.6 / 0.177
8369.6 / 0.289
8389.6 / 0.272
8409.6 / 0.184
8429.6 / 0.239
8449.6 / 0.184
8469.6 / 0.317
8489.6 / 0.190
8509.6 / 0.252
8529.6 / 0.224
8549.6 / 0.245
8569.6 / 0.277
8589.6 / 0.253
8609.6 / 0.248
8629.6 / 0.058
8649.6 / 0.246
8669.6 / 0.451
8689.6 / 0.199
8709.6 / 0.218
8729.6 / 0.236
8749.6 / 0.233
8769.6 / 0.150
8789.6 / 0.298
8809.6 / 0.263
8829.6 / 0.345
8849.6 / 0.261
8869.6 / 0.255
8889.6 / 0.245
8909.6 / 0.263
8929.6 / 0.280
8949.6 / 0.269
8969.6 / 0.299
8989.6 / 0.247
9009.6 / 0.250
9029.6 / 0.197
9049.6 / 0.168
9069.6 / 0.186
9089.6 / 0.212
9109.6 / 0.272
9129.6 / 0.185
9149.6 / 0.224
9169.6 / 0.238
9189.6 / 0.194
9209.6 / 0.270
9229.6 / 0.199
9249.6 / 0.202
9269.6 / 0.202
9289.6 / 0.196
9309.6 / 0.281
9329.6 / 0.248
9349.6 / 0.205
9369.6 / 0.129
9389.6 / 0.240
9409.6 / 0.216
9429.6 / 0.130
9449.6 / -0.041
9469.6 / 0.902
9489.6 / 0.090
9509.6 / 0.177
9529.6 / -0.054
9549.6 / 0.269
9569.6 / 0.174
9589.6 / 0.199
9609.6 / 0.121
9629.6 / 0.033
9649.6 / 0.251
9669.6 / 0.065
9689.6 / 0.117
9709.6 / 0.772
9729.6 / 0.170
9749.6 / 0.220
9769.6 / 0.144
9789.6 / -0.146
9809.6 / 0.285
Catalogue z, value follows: 0.995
